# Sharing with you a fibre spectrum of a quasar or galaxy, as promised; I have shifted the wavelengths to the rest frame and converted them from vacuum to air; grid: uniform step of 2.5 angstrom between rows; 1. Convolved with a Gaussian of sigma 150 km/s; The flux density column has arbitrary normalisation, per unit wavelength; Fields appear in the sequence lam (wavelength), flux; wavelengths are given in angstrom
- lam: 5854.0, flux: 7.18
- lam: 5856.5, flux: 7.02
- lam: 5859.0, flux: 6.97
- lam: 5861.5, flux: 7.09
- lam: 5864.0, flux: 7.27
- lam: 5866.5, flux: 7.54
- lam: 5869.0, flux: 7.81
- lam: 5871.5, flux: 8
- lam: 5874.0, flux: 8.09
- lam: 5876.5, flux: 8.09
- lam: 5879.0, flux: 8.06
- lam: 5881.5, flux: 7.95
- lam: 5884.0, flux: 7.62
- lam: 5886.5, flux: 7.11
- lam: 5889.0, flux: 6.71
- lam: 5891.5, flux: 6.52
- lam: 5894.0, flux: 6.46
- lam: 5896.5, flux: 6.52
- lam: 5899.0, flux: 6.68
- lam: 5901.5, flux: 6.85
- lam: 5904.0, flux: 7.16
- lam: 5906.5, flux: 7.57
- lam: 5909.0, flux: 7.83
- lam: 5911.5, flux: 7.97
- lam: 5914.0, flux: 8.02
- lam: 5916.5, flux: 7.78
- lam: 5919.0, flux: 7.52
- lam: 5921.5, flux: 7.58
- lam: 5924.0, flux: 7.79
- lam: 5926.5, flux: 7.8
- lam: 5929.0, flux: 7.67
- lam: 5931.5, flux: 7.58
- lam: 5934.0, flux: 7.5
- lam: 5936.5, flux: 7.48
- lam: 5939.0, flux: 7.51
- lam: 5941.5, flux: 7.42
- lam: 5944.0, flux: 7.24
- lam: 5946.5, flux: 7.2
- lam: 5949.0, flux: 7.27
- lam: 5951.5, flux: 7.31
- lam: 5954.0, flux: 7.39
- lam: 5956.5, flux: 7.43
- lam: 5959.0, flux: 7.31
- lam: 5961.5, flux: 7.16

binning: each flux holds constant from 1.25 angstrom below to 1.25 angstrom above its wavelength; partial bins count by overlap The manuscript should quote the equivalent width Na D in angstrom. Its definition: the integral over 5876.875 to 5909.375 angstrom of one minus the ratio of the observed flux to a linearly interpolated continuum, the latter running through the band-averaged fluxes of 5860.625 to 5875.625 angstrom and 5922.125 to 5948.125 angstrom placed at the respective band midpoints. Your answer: 1.9 angstrom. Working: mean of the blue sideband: 7.66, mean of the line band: 7.16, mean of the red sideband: 7.52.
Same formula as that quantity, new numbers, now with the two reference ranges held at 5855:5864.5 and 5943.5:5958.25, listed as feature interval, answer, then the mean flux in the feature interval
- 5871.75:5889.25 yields -1.5 angstrom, 7.74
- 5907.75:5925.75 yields -1.4 angstrom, 7.78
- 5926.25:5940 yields -0.6 angstrom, 7.58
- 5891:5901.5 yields 0.9 angstrom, 6.58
